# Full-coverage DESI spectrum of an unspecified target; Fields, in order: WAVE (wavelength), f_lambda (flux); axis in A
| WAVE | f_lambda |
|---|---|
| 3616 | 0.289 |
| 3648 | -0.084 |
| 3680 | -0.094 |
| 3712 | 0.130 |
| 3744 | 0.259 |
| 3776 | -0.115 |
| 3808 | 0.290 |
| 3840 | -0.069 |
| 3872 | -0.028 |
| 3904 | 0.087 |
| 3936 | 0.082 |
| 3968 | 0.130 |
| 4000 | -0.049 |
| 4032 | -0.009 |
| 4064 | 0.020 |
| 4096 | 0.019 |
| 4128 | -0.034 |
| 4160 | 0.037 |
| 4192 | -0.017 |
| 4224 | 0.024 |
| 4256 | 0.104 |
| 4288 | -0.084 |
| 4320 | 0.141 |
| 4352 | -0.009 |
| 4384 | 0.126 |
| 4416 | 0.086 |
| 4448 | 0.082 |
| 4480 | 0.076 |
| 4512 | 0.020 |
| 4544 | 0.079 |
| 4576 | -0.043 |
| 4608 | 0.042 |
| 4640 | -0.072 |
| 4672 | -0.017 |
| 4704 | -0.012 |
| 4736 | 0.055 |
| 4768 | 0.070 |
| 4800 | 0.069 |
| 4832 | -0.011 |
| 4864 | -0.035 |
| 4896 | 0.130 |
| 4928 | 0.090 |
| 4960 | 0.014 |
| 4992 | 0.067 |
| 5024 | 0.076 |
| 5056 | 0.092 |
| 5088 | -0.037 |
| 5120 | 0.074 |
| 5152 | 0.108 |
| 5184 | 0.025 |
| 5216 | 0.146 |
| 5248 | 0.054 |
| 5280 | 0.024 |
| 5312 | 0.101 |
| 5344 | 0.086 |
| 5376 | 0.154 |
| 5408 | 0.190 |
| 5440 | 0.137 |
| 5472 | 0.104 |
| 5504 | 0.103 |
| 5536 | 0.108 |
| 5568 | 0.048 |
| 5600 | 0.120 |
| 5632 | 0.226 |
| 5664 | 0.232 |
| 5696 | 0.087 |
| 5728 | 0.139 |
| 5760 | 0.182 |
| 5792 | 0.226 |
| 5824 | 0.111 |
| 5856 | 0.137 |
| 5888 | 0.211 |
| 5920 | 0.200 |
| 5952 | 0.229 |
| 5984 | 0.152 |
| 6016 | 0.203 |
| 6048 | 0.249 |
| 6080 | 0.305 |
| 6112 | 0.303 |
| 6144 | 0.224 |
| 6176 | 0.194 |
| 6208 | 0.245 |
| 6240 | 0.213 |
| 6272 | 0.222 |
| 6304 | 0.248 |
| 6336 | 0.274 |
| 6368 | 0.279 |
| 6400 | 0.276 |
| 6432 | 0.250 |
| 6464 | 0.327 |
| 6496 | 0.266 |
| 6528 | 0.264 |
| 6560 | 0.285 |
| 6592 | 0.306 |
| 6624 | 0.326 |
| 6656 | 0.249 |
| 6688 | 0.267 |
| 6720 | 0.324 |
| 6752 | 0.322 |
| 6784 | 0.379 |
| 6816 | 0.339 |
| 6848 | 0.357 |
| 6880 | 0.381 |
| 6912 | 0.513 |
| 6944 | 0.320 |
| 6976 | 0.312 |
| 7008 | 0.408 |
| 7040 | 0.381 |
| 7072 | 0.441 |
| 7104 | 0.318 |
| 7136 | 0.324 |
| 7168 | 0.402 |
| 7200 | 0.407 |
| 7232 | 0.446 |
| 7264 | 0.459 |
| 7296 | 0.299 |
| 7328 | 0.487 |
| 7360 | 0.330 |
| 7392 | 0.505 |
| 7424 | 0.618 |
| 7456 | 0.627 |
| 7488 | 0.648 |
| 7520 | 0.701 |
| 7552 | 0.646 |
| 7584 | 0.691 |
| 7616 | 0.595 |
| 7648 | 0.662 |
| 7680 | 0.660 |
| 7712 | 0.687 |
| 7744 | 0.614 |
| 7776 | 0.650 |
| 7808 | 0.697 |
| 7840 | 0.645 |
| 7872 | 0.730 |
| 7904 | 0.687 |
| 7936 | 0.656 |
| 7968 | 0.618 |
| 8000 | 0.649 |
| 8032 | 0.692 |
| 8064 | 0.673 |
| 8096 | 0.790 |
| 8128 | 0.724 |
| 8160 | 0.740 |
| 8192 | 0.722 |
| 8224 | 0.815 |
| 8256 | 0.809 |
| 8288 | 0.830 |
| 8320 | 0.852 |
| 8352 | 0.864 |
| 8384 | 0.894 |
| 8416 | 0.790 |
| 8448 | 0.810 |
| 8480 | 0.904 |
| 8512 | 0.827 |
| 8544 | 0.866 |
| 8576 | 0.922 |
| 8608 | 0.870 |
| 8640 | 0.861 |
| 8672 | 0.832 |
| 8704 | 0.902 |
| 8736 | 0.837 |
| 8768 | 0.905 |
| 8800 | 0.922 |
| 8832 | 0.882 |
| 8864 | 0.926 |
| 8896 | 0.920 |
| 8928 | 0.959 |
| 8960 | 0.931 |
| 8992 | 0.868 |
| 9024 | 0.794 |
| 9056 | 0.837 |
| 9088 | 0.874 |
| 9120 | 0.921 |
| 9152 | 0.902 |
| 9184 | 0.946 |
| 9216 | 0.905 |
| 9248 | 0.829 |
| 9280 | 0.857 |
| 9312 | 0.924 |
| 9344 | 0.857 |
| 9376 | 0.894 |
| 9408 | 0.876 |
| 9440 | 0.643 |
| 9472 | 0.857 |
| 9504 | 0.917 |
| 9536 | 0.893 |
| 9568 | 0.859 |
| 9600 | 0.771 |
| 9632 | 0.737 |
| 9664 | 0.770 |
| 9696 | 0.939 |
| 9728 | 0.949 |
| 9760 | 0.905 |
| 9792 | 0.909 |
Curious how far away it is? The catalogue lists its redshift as 0.856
